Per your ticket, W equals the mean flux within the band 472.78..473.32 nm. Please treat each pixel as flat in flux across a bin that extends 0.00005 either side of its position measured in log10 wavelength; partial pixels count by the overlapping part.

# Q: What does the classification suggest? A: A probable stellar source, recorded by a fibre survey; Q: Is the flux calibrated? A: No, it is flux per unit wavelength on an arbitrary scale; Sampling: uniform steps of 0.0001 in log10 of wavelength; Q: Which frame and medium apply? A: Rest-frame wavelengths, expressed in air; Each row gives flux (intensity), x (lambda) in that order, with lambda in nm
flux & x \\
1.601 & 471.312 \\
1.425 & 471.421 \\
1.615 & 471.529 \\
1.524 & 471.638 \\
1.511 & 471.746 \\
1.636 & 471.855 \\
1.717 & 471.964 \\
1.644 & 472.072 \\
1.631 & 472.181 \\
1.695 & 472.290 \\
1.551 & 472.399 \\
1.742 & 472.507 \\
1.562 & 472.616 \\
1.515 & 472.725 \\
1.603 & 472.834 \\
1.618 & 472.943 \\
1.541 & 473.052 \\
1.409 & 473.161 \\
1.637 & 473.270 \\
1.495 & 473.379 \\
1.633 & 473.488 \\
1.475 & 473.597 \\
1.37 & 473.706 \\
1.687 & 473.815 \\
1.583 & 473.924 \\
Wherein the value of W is 1.56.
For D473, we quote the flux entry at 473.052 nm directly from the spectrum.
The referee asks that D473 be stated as 1.541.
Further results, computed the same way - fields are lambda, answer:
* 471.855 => 1.636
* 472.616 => 1.562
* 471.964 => 1.717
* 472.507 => 1.742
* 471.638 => 1.524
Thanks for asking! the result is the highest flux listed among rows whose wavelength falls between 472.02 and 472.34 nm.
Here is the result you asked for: 1.695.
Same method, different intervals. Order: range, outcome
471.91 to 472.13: 1.717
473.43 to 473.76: 1.633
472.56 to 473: 1.618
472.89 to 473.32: 1.637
